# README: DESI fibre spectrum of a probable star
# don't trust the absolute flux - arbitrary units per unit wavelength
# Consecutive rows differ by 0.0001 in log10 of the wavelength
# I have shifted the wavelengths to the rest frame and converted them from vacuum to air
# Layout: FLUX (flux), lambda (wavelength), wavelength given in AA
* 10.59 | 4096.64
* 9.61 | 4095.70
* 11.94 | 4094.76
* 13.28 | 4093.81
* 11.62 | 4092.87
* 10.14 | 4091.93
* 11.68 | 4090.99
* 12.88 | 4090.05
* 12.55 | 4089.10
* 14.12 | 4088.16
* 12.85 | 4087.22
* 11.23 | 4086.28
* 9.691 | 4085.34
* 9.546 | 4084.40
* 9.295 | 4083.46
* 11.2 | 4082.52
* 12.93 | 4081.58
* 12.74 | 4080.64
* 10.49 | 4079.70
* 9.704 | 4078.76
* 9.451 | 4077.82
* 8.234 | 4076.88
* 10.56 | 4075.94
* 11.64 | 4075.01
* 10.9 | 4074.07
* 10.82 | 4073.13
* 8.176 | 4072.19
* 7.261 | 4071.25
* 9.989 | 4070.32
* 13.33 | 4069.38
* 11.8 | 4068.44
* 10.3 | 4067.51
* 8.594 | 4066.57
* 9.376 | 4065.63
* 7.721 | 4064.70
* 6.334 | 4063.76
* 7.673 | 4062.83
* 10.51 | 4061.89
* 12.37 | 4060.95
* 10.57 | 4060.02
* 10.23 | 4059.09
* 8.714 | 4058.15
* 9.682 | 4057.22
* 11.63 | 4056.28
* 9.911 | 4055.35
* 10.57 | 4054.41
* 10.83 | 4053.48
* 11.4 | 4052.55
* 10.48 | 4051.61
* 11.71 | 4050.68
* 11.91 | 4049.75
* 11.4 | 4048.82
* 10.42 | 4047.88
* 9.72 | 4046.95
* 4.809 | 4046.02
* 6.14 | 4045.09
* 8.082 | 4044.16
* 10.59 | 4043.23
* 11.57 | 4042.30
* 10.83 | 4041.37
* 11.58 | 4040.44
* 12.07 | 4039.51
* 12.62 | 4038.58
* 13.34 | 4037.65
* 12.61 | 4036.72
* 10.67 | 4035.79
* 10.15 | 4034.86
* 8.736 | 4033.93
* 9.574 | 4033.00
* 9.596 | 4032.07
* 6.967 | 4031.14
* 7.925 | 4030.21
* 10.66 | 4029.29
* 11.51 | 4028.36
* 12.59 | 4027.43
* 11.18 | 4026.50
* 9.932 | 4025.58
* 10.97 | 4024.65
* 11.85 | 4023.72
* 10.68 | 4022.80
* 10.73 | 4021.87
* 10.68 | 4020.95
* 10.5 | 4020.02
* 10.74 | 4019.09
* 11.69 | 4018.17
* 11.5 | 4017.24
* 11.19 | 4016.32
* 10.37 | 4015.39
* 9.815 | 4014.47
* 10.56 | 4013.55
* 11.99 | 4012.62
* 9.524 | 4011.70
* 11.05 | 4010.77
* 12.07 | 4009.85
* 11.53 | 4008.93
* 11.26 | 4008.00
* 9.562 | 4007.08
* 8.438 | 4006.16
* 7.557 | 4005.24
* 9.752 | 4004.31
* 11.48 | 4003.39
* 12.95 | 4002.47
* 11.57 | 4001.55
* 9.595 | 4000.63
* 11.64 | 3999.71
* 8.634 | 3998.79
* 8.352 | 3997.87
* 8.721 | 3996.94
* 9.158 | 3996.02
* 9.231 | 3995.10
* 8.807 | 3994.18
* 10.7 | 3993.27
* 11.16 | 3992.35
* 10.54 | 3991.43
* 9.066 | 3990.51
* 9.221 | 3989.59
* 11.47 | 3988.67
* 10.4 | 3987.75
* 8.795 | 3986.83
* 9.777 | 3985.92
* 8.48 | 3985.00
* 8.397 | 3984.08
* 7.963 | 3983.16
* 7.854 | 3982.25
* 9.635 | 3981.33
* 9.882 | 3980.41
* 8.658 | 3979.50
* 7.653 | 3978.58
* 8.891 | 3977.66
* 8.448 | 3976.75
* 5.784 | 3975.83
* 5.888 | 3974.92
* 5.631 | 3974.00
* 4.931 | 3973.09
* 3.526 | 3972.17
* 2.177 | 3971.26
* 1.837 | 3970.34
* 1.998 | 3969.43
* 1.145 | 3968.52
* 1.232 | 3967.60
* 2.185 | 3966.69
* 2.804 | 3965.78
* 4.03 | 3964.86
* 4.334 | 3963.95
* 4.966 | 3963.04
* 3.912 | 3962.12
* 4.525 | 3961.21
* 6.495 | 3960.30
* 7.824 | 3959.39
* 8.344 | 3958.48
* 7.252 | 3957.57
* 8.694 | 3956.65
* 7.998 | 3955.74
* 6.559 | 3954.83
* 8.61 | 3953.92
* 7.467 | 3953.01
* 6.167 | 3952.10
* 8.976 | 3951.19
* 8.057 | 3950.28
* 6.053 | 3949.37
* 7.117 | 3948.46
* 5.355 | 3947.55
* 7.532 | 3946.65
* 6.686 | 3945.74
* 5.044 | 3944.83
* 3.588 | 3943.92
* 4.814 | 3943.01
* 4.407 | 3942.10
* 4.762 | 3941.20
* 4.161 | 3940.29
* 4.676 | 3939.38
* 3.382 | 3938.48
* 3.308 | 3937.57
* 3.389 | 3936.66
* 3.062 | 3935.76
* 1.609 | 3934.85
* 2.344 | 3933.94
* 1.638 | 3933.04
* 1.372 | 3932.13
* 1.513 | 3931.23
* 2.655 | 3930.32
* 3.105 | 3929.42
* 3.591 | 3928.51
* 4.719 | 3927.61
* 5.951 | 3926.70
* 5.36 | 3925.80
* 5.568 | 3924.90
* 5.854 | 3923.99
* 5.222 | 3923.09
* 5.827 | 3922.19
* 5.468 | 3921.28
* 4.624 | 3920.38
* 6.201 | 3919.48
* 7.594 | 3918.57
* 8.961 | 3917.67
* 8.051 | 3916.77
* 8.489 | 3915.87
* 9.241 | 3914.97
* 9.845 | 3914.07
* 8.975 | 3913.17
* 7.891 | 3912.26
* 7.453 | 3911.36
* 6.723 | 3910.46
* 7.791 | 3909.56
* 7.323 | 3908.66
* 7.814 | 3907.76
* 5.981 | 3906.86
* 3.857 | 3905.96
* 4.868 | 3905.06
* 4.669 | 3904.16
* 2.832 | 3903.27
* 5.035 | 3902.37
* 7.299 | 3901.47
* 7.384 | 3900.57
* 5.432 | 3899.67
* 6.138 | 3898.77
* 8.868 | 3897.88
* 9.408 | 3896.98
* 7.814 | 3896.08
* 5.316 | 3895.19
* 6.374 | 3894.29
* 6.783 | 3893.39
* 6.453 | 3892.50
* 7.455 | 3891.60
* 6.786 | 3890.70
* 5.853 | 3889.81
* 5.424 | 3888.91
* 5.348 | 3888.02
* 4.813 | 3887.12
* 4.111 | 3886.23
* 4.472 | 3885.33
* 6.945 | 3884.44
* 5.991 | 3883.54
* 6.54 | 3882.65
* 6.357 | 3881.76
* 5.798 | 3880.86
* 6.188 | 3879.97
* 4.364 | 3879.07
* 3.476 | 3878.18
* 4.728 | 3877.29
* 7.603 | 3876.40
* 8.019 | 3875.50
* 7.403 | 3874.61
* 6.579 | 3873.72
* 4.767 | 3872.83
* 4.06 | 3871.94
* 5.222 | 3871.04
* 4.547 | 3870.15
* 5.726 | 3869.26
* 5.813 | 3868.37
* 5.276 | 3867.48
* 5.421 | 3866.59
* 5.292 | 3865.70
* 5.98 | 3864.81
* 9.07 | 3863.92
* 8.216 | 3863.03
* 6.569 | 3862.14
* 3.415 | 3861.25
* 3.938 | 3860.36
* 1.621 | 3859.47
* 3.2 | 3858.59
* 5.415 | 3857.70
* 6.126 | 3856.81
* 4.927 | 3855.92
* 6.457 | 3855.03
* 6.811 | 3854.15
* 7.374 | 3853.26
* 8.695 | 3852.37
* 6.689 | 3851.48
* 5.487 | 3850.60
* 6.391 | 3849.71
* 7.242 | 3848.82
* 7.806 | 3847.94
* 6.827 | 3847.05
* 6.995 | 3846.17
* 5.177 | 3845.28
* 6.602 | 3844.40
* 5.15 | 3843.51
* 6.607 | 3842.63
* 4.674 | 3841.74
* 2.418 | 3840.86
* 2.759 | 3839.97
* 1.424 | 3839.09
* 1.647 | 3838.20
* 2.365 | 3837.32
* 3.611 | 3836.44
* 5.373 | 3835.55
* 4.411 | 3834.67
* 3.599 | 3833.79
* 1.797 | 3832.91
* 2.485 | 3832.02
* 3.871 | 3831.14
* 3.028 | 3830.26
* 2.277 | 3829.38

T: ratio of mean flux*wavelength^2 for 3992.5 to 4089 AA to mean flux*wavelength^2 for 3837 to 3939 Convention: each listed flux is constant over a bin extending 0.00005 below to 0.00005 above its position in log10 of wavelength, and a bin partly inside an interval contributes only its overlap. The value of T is 2.0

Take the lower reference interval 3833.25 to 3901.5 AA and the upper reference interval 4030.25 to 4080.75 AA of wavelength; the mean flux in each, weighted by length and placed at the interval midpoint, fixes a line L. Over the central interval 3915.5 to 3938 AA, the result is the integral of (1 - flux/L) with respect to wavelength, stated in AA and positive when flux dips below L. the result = 7.7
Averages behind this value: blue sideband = 5.69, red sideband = 10.1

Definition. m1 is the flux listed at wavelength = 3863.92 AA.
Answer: 9.07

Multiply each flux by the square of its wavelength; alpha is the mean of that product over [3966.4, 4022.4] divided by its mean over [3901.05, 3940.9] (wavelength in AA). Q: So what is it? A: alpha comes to 1.71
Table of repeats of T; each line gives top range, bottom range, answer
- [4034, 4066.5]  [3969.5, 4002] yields 1.27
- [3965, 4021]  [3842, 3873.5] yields 1.58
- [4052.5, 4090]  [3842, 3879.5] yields 1.97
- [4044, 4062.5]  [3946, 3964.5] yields 1.56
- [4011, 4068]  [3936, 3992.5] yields 1.69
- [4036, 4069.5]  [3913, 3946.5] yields 2.20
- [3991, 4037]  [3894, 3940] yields 1.94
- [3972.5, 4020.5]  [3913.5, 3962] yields 1.75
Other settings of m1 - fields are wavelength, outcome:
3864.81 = 5.98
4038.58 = 12.62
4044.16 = 8.082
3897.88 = 8.868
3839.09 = 1.424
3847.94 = 7.806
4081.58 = 12.93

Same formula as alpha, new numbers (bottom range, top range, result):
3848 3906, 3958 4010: 1.38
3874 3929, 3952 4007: 1.24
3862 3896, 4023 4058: 1.90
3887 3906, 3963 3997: 1.19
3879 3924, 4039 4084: 1.69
